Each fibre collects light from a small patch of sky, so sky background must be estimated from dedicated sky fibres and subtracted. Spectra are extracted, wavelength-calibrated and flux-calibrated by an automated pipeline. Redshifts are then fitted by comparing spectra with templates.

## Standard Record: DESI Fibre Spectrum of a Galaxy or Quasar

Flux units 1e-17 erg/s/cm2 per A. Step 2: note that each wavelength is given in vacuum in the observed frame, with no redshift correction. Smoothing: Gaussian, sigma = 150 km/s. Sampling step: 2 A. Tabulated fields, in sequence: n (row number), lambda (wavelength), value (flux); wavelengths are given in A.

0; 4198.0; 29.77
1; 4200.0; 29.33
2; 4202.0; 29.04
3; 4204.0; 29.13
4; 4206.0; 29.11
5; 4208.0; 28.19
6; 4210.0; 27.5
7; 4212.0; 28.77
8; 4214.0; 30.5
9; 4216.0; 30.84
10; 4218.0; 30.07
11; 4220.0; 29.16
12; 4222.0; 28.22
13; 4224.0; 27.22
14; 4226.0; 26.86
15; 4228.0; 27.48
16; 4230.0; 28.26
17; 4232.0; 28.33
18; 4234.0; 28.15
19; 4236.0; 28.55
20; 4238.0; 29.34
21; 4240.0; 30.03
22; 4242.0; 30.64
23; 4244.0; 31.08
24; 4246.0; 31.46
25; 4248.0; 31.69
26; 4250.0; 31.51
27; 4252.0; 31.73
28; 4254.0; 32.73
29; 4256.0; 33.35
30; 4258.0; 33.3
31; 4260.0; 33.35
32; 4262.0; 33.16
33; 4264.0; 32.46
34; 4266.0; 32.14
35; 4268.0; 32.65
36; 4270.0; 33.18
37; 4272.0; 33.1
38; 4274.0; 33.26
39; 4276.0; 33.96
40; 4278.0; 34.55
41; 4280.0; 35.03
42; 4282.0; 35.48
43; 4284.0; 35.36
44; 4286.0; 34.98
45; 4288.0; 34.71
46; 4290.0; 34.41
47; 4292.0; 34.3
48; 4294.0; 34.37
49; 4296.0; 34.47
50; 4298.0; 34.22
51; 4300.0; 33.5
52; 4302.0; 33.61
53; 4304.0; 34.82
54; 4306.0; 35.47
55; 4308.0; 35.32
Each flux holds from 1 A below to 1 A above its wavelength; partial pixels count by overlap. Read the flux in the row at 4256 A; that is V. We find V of 33.35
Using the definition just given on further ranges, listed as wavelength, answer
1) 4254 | 32.73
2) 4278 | 34.55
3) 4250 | 31.51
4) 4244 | 31.08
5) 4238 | 29.34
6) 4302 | 33.61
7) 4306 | 35.47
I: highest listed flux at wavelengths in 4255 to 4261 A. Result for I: 33.35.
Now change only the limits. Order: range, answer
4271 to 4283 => 35.48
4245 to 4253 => 31.73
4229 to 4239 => 29.34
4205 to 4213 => 29.11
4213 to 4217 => 30.84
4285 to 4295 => 34.98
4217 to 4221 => 30.07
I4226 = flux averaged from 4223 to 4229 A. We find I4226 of 27.2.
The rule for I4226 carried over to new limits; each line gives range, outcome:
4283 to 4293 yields 34.8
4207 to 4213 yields 28.2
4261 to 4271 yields 32.7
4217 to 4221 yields 29.6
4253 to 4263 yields 33.2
